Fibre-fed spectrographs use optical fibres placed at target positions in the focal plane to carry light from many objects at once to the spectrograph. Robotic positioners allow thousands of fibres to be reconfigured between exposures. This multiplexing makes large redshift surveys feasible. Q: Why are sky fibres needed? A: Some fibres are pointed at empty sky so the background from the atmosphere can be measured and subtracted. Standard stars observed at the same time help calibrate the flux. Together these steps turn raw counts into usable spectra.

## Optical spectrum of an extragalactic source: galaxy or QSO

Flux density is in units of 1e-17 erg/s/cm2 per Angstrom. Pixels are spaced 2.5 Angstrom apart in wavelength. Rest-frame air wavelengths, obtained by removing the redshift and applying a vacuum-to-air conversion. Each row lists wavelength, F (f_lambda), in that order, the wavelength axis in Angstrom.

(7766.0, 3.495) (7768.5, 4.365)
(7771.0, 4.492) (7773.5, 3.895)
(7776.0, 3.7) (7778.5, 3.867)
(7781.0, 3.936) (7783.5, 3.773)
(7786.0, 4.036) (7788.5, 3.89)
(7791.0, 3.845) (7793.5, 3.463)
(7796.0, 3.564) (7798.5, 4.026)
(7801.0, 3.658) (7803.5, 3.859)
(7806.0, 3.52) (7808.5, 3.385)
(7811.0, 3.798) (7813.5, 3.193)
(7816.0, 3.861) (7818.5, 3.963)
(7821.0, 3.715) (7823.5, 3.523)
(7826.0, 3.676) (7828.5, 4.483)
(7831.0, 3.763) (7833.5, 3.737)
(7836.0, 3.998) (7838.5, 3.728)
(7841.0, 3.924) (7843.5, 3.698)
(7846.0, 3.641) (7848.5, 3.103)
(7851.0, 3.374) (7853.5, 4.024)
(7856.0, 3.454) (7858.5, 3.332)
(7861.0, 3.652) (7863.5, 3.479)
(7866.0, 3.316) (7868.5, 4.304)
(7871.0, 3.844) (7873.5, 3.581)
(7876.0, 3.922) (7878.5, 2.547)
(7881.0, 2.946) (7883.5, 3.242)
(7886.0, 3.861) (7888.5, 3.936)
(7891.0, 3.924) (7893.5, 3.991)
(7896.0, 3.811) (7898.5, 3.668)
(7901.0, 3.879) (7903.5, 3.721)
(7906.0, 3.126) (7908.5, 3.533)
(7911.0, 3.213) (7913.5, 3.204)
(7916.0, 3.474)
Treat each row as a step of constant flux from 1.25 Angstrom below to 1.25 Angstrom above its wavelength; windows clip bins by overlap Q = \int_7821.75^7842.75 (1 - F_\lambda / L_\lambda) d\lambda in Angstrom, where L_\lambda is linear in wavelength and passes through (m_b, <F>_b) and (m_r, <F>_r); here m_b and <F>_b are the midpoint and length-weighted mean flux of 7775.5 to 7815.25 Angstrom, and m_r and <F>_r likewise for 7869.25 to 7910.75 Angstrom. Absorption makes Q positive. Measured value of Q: -1.0 Angstrom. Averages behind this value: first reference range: 3.72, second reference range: 3.6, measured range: 3.85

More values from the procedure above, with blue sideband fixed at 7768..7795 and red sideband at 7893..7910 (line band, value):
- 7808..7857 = 1.3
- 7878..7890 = 1.1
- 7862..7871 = 0.0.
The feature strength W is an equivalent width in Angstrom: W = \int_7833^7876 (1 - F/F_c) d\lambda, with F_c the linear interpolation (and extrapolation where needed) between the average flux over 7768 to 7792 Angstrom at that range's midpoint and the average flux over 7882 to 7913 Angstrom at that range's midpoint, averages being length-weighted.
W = 1.1 Angstrom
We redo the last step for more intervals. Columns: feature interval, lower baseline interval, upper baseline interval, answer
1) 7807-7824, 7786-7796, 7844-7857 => 0.10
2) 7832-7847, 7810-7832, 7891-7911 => -0.16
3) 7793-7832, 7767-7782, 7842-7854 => 0.61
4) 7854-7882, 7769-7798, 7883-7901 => 2.30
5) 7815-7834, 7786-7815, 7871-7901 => -0.98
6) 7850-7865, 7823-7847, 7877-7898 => 0.62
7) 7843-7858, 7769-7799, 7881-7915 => 0.75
